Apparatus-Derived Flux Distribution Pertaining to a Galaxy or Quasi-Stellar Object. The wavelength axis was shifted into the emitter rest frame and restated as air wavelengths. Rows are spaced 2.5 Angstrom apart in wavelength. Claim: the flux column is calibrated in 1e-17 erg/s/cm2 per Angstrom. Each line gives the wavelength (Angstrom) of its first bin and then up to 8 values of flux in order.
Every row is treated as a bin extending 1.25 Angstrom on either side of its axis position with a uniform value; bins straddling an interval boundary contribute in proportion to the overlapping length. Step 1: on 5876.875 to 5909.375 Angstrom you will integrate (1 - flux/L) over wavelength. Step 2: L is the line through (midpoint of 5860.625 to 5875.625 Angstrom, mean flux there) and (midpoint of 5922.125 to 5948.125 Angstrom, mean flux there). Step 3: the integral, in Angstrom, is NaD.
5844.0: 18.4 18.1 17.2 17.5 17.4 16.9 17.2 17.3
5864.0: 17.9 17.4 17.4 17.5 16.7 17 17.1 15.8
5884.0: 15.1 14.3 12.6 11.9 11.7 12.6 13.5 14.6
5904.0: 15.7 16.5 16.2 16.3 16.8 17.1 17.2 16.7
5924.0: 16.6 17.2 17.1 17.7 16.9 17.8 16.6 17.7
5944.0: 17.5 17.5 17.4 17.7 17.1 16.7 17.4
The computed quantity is 5.4 Angstrom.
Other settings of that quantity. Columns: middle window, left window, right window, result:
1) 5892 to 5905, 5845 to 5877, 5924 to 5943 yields 2.87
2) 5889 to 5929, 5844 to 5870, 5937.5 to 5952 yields 4.78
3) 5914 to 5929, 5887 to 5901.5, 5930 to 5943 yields -1.21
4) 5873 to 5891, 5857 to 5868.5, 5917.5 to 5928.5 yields 2.00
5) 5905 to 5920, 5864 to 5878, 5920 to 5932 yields 0.37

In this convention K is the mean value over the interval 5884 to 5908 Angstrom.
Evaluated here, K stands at 13.8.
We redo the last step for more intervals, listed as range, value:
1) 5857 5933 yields 16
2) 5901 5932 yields 16.6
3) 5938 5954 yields 17.4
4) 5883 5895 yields 13.1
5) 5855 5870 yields 17.4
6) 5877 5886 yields 15.9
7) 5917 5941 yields 17.1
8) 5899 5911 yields 15.5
